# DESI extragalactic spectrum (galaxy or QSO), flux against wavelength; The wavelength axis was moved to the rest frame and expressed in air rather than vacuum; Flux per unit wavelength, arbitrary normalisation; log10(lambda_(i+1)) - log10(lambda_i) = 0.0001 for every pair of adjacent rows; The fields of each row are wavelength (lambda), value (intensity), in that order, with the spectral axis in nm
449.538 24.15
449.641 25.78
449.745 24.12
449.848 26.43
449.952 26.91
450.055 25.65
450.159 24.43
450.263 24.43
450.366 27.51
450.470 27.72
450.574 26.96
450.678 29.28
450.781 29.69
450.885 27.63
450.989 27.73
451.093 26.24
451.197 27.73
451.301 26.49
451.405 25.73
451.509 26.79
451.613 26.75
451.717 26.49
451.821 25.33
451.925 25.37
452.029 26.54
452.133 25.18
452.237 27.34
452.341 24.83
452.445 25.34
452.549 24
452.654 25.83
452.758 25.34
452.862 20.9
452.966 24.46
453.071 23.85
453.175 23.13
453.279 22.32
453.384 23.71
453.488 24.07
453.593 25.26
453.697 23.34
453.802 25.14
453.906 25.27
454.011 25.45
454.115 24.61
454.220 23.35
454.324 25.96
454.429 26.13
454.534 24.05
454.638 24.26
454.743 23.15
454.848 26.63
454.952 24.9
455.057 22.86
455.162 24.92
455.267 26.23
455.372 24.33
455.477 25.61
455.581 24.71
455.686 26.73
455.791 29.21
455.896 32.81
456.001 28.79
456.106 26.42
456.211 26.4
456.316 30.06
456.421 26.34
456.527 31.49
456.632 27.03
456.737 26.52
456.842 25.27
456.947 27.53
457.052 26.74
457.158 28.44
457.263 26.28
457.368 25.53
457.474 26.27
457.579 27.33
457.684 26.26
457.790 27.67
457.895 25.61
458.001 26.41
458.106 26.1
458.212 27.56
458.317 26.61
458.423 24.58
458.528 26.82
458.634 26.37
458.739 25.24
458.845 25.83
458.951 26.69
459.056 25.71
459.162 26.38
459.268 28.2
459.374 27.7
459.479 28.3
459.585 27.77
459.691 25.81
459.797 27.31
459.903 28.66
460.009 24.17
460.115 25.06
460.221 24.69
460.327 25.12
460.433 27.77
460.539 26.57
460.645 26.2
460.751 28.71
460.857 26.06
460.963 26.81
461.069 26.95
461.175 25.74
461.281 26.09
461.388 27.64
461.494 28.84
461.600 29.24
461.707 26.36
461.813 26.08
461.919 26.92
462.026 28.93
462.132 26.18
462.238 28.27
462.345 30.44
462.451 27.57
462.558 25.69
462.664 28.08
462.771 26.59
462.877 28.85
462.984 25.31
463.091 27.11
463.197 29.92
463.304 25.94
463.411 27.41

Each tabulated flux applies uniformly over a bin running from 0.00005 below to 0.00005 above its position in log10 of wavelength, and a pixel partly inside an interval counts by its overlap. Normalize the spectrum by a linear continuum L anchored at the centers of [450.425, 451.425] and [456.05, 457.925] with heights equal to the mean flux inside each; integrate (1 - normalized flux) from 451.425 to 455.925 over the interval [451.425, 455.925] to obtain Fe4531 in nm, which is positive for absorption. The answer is 0.36 nm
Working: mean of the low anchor 27.6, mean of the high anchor 27.1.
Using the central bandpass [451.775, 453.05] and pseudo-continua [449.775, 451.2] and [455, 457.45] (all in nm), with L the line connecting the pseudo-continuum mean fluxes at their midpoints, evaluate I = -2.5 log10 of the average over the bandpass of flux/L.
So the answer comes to 0.08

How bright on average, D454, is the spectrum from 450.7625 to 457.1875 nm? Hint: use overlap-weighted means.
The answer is 25.9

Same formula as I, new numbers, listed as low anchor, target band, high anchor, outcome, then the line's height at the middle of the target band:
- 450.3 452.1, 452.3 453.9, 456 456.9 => 0.13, 27.2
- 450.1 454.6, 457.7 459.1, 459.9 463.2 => 0.01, 26.5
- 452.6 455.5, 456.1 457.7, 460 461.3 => -0.08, 25.2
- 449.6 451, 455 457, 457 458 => -0.01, 26.7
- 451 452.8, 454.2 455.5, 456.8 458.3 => 0.06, 26.3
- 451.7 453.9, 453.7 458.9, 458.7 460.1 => -0.02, 25.7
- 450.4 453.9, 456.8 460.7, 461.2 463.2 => 0.01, 26.9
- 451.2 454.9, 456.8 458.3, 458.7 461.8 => -0.02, 26.1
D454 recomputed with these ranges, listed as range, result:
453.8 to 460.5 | 26.4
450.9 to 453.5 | 25.3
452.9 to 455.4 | 24.5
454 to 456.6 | 26.2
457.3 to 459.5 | 26.5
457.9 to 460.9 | 26.5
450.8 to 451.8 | 26.9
